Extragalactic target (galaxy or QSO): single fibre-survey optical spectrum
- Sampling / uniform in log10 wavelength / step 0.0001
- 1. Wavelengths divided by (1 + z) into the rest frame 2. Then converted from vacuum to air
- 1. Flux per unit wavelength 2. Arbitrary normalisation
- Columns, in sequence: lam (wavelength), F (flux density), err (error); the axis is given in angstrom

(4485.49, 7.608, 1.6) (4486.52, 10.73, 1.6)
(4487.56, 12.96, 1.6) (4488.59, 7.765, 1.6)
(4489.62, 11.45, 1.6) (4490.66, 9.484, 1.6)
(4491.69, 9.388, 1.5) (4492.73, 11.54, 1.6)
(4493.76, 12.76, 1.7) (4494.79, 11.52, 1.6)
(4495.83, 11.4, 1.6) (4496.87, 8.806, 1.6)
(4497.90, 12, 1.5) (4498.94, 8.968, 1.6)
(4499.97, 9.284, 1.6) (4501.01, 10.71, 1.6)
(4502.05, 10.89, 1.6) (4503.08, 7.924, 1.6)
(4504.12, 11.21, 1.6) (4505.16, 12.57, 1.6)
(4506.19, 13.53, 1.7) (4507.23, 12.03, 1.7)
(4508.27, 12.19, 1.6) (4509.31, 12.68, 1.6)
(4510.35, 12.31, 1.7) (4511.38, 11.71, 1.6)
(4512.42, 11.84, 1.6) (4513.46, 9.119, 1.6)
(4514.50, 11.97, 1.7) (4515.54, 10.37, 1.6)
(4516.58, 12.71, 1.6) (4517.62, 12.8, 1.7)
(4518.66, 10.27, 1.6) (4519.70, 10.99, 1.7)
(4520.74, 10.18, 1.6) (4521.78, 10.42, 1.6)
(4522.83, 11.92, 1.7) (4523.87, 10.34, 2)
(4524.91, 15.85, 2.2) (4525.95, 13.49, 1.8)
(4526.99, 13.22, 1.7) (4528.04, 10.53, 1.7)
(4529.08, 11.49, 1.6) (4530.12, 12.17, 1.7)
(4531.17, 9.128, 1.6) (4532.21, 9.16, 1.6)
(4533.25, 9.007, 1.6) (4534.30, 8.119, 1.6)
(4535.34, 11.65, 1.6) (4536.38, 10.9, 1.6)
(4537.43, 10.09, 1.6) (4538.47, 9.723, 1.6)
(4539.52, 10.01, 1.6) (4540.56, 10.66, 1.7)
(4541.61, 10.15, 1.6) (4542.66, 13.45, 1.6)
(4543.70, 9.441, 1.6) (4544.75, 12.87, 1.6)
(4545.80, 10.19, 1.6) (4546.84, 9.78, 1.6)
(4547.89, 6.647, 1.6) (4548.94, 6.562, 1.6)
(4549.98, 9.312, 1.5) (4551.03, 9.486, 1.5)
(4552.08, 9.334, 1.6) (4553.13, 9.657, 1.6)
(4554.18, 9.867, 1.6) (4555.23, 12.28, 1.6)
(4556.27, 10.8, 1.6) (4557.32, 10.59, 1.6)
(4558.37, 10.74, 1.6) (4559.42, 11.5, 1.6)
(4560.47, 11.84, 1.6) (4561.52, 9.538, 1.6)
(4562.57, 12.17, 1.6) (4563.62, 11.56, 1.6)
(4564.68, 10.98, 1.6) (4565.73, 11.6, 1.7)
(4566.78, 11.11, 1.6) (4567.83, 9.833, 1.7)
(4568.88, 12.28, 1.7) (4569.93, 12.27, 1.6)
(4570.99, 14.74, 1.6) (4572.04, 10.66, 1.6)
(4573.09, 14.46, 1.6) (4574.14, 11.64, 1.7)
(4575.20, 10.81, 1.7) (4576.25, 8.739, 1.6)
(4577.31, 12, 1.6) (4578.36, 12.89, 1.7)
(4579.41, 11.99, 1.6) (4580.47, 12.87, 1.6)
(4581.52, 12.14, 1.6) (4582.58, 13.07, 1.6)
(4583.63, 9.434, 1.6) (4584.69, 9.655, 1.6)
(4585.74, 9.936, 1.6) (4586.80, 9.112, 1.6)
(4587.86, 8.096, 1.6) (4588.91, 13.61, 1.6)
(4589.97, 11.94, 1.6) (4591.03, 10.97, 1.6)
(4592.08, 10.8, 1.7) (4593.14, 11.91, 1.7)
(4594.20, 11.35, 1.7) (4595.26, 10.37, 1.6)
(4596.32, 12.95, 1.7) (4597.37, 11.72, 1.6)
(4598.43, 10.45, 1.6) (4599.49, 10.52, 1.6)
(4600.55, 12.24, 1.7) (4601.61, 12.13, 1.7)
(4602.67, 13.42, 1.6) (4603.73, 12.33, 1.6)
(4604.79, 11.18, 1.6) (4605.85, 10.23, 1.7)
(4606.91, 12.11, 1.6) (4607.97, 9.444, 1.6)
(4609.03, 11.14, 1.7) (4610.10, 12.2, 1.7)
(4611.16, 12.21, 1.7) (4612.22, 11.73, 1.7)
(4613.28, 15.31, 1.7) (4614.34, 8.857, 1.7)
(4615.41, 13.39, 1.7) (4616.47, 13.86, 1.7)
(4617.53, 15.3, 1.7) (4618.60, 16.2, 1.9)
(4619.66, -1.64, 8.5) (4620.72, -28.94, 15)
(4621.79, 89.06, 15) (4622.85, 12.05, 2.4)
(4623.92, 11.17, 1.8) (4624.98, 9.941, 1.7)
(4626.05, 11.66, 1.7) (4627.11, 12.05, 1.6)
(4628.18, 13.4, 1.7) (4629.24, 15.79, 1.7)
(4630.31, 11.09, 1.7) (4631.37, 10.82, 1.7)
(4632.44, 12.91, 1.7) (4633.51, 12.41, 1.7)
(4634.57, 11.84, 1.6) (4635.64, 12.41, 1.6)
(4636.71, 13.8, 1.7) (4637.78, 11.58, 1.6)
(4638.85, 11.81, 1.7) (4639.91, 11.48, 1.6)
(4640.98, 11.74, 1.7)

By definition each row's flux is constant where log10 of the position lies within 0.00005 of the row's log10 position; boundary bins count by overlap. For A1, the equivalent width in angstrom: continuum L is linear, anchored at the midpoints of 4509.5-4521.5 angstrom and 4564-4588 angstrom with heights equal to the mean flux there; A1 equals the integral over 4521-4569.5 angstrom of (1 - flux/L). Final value 2.8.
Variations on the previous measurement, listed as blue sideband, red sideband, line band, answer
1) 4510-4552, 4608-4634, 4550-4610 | 4.4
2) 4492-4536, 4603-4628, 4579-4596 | 2.0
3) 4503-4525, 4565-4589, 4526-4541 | 1.3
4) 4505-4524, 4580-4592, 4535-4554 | 2.3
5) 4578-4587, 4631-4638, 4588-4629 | -2.7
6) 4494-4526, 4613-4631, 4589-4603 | 1.8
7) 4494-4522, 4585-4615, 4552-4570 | 0.4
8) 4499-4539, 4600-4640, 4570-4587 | 0.8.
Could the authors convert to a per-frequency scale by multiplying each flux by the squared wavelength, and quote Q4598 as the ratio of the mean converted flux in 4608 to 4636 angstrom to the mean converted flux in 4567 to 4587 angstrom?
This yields 1.2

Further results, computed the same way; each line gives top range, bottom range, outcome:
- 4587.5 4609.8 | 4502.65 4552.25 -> 1.08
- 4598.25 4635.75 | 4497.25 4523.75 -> 1.20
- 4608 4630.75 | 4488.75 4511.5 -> 1.29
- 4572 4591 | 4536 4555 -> 1.16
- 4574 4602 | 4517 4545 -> 1.04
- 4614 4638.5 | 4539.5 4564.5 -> 1.34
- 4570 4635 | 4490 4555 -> 1.18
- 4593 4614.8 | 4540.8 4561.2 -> 1.16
